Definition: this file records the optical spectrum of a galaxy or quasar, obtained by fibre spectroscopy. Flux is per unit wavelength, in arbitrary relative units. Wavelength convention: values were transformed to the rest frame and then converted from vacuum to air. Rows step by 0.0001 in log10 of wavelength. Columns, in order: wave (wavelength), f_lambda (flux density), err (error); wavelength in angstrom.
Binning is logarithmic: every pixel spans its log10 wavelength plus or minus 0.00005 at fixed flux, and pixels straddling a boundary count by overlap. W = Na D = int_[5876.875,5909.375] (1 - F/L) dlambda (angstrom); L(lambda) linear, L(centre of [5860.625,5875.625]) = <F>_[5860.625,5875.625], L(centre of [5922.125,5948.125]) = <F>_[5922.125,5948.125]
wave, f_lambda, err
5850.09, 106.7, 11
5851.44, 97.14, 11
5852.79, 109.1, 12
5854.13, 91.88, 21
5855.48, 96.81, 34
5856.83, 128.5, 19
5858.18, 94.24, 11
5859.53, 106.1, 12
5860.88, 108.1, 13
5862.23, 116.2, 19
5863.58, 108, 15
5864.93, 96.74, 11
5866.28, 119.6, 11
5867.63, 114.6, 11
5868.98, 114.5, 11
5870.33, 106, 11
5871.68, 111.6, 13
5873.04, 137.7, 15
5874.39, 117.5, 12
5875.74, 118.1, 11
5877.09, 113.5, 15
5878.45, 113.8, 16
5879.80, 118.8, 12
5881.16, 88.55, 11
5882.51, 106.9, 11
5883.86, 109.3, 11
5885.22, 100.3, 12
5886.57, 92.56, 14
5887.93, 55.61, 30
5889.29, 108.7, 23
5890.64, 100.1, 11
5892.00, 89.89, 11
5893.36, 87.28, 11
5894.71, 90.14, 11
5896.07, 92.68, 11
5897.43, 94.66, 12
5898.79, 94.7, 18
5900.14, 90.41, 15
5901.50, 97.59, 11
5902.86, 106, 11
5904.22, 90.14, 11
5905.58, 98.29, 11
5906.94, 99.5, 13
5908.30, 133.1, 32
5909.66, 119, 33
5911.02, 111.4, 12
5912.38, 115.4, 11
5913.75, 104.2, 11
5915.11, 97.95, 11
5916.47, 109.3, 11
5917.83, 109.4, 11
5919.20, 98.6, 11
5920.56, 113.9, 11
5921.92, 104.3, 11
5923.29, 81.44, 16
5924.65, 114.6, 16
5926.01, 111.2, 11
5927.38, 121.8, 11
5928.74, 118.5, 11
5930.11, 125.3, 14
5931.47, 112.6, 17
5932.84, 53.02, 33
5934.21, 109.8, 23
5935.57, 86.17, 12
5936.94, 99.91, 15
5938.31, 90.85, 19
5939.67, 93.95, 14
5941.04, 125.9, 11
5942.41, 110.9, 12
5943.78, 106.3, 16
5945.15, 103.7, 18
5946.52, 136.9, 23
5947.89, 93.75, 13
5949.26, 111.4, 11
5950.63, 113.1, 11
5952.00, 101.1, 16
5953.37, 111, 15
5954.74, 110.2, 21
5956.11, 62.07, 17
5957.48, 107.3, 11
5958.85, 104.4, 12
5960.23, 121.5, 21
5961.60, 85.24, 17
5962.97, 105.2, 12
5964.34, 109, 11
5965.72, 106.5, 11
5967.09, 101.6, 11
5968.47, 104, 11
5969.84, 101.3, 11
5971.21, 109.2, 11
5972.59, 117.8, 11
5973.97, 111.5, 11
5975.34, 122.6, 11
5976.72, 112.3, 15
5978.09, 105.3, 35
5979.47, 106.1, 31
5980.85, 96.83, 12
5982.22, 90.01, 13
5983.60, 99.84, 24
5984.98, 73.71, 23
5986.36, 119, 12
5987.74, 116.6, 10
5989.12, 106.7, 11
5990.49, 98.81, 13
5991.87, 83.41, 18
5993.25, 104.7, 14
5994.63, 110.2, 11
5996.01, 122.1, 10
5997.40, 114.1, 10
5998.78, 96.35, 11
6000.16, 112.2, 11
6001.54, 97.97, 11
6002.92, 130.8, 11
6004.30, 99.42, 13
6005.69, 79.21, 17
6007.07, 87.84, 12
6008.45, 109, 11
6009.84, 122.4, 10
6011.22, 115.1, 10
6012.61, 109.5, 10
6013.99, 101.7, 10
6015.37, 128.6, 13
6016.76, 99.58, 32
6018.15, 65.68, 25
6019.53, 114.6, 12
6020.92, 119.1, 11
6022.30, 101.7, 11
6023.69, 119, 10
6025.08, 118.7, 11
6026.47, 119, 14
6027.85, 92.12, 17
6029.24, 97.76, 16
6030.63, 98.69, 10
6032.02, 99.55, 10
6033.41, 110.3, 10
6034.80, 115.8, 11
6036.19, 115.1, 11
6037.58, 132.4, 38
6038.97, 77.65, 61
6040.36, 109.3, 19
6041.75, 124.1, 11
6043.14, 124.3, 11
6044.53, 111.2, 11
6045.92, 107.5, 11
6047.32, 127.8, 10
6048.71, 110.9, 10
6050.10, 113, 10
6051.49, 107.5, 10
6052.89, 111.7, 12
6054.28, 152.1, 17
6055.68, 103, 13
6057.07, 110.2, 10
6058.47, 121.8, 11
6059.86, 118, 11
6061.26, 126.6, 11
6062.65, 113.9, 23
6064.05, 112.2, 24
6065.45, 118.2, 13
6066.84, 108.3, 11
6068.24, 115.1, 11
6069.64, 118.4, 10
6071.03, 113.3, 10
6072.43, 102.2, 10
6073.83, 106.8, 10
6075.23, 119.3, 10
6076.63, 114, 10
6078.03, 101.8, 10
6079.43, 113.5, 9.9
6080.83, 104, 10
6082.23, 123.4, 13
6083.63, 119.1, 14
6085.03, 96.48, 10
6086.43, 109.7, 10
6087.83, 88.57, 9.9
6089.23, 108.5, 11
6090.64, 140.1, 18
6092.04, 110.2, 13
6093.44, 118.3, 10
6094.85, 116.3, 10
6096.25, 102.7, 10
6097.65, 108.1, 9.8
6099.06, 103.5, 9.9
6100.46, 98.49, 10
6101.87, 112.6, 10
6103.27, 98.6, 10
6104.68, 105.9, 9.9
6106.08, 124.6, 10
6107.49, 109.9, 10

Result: 3.5 angstrom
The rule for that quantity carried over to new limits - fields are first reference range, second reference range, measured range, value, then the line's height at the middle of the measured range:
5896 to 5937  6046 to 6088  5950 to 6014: 1.9 angstrom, 108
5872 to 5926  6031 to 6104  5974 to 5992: 0.8 angstrom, 108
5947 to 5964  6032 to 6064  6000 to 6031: 1.3 angstrom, 111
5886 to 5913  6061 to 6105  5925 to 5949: -1.2 angstrom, 101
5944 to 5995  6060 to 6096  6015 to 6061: -0.7 angstrom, 110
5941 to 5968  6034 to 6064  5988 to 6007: 1.1 angstrom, 110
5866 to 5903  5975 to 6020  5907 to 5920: -0.9 angstrom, 103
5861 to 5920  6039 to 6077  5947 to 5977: 0.9 angstrom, 109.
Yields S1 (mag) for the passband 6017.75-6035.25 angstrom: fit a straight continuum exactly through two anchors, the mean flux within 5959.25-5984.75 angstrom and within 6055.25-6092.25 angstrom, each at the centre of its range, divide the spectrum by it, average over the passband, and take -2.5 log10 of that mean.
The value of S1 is 0.03 mag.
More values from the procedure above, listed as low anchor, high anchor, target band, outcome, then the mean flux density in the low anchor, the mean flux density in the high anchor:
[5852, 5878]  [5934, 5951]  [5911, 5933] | 0.00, 111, 106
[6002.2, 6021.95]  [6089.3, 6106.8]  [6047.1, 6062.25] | -0.09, 106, 111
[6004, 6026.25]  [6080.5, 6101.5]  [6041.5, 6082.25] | -0.06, 106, 110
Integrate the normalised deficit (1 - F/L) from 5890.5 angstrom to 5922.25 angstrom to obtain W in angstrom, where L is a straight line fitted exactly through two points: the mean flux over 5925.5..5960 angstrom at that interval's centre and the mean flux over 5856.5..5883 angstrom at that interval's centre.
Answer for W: 1.8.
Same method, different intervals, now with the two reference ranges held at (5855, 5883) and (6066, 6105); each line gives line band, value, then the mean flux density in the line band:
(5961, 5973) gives 0.70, 104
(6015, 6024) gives 0.39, 106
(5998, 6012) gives 0.68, 105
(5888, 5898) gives 1.69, 92.4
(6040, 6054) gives -0.73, 116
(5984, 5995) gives 0.92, 101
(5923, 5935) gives 0.54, 106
